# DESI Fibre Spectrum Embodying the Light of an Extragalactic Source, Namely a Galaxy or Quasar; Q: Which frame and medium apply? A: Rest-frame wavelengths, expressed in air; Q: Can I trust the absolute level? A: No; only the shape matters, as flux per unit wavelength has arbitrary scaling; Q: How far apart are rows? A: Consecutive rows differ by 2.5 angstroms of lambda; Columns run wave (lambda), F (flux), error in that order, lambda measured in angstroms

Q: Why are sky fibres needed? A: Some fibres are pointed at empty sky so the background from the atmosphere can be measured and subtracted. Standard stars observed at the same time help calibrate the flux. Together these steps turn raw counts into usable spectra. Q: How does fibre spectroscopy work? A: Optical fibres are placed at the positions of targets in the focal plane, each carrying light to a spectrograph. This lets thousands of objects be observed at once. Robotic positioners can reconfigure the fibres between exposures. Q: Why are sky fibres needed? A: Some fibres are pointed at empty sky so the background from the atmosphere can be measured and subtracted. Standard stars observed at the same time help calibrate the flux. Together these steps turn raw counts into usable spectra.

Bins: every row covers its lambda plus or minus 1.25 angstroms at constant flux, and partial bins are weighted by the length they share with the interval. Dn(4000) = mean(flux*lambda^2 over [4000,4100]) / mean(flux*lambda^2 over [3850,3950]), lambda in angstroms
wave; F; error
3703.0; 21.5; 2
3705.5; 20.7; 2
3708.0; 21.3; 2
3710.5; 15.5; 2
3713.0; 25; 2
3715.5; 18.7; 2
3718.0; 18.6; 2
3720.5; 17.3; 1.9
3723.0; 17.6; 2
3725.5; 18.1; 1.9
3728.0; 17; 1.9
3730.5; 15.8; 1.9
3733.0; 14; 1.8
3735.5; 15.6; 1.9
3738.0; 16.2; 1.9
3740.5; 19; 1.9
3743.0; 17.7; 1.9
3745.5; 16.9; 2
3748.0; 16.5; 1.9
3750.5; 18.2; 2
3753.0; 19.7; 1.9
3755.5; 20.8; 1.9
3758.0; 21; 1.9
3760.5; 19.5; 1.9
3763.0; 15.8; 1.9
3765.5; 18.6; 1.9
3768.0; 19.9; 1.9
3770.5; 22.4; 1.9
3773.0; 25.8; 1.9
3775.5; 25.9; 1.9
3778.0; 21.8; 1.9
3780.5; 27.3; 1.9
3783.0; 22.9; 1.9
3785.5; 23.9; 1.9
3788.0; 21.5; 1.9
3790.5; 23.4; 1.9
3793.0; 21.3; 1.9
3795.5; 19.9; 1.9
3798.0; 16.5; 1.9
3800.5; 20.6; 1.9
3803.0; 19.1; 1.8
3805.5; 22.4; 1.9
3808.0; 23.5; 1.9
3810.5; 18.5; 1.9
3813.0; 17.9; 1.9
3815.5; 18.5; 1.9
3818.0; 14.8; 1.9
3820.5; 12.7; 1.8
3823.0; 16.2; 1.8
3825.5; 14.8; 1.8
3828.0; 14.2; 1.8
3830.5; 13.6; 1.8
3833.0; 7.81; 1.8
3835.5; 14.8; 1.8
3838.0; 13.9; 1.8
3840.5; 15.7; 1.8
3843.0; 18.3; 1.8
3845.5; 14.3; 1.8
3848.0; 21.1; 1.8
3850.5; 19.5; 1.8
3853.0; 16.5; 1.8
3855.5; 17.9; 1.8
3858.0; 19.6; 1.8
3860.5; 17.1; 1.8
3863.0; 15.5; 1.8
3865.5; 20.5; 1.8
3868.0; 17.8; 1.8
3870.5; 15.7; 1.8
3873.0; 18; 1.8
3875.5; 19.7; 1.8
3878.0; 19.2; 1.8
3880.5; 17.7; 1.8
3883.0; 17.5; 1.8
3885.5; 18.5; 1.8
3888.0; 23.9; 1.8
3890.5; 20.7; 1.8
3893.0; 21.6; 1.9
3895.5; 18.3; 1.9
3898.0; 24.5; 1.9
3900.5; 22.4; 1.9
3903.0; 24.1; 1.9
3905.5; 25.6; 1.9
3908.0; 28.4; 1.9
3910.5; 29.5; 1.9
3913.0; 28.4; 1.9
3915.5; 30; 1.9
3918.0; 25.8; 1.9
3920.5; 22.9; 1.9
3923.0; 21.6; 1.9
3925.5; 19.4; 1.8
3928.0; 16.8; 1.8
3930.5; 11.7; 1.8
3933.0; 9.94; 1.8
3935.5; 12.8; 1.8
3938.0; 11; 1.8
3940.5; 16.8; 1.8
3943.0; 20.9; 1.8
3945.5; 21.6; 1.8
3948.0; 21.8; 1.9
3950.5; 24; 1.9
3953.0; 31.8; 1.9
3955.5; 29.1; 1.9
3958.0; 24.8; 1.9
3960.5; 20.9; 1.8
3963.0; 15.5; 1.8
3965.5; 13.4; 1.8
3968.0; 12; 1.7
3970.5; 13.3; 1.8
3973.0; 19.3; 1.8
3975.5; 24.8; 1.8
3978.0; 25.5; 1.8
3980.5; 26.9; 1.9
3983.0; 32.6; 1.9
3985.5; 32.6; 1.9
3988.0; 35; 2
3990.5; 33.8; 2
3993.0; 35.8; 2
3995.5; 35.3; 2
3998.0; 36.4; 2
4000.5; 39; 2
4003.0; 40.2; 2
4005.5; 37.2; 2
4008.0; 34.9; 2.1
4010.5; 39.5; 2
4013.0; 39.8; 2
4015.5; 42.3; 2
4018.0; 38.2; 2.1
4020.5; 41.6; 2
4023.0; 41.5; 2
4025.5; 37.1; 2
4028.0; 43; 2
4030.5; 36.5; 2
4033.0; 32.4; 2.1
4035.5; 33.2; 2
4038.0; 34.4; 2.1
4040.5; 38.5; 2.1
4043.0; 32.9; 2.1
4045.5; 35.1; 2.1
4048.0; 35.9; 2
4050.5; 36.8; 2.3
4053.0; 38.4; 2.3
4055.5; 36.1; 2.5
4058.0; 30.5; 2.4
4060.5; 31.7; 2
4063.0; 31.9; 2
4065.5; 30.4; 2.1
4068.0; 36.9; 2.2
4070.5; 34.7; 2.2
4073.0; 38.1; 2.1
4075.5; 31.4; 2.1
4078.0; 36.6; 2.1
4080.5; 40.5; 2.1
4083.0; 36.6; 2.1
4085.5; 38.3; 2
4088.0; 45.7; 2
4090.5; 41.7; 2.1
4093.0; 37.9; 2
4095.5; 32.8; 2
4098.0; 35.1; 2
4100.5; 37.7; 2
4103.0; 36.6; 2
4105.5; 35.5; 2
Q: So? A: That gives 1.98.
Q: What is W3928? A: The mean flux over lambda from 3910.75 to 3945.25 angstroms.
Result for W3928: 19.5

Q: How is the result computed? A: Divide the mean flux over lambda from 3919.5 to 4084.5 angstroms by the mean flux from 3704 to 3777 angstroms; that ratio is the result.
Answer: 1.58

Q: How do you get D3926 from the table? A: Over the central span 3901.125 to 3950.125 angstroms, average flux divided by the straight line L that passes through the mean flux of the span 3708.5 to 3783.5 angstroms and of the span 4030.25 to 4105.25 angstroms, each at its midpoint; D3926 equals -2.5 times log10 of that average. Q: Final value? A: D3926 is 0.323 mag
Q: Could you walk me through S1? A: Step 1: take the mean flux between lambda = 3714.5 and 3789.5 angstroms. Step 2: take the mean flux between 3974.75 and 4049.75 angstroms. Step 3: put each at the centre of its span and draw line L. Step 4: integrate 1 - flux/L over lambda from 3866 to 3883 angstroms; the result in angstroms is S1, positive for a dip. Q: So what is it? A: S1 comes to 5.7 angstroms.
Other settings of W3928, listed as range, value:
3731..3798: 20.1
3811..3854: 15.6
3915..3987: 21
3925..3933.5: 14.4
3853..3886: 18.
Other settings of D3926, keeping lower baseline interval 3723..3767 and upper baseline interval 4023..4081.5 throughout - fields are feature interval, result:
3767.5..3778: -0.217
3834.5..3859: 0.346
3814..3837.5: 0.491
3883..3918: 0.113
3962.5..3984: 0.454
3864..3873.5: 0.353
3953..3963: 0.214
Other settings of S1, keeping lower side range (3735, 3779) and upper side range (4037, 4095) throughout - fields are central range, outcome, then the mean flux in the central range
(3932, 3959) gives 8.4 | 20.5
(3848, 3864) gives 4.4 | 18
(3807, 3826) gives 4.7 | 17.1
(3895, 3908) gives 1.7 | 23.8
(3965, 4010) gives 3.2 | 29.8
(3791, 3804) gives 1.2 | 19.7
